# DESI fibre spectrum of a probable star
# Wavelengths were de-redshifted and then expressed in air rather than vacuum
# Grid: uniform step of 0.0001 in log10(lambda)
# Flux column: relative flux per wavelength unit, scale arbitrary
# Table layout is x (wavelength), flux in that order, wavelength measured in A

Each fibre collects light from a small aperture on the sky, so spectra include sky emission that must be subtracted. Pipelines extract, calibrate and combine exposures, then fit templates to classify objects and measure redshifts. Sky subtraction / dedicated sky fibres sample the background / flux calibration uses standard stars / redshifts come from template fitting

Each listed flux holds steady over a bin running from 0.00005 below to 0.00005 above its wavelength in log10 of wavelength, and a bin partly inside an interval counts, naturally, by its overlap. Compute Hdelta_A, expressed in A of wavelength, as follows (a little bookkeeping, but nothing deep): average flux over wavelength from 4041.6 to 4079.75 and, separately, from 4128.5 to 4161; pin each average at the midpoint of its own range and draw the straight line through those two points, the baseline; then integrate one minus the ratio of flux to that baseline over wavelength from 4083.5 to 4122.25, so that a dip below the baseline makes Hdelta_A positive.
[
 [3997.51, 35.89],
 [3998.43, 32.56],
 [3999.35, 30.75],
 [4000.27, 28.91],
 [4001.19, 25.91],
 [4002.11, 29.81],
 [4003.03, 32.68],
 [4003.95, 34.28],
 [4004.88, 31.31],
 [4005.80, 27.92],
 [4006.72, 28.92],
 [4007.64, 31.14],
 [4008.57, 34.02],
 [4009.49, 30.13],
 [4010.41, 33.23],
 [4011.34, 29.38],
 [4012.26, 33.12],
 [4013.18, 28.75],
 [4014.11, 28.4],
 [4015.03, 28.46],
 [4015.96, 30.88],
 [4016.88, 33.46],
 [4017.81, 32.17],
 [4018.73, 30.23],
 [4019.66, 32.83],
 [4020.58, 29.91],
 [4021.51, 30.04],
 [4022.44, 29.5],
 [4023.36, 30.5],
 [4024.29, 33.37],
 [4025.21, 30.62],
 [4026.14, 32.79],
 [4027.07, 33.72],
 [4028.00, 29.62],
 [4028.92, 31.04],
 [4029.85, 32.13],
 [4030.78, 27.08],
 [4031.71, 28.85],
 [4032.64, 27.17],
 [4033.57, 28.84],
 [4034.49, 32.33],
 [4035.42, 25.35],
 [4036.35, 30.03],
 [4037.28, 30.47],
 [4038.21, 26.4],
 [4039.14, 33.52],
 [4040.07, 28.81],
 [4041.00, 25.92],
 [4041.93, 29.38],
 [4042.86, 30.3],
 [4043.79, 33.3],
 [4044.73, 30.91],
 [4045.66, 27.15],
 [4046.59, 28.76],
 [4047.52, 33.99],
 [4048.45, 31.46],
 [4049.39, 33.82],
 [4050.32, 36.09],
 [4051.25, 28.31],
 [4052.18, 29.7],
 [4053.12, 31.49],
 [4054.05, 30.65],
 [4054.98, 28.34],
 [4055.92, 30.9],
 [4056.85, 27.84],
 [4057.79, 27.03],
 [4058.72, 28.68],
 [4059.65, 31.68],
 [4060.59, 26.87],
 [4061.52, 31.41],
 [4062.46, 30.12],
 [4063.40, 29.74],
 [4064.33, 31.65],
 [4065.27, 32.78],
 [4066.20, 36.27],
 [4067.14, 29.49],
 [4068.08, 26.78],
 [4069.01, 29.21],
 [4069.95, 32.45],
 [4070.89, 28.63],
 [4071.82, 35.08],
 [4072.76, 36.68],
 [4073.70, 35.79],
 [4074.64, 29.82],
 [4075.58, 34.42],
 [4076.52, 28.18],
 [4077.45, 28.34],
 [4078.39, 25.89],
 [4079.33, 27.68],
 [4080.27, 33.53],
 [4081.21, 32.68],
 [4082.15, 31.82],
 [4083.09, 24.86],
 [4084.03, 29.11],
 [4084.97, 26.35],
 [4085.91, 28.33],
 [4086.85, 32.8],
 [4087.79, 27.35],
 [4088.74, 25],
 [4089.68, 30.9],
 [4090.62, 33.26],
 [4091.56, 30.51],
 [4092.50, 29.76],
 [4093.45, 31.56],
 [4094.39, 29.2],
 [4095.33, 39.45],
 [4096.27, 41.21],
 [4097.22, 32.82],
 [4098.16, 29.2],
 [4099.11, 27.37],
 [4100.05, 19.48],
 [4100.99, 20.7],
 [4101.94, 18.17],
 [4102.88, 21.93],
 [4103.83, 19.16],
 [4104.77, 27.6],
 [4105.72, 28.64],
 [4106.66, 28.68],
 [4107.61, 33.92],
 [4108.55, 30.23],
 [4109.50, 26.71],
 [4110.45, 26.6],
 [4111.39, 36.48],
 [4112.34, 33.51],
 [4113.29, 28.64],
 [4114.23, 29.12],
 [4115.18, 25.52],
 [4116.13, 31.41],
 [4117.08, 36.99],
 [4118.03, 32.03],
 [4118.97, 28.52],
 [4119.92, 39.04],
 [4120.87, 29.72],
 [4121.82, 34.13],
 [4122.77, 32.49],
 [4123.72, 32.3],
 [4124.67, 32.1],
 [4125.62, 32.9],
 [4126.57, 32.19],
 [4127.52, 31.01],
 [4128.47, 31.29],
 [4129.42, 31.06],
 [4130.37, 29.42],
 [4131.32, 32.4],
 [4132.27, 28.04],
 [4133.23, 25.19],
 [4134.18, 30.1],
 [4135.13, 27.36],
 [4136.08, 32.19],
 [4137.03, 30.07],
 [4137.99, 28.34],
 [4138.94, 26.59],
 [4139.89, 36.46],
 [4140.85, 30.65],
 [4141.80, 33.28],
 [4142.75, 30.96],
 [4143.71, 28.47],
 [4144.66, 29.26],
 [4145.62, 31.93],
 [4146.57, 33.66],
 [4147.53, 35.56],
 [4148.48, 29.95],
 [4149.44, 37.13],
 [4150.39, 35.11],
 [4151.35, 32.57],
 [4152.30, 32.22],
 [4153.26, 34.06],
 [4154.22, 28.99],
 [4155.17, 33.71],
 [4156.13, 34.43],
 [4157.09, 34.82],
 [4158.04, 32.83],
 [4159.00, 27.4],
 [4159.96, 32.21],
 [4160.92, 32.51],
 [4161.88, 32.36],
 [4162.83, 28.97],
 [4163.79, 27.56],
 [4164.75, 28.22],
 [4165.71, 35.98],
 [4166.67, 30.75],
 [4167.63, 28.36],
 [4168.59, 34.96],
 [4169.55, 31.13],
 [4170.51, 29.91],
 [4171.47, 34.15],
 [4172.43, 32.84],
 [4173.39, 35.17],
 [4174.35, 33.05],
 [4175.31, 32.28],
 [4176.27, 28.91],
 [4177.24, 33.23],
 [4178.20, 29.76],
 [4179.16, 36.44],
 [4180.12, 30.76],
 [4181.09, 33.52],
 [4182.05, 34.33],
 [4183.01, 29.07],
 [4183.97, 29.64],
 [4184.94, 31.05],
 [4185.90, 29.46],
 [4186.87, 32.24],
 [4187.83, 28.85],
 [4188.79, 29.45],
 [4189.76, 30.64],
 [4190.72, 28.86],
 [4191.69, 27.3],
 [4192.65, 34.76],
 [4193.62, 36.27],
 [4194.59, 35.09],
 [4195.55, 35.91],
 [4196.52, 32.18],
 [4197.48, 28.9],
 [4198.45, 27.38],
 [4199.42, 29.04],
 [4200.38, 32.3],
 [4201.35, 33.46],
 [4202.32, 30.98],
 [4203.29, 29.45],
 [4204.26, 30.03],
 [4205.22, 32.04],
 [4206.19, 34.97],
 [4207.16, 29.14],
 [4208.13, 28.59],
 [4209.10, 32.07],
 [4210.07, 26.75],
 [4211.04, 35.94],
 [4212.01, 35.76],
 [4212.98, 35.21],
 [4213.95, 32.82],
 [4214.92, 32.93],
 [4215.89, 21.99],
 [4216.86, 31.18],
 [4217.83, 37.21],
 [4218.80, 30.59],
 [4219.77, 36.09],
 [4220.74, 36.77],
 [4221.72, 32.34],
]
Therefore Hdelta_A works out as 1.9 A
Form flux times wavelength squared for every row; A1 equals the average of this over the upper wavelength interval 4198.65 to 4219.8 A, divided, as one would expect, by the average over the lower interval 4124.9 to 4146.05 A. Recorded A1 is 1.08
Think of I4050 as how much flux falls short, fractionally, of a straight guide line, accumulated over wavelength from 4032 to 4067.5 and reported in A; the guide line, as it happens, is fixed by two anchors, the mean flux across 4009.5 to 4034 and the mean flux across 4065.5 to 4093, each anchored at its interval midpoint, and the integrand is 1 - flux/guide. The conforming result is 0.4 A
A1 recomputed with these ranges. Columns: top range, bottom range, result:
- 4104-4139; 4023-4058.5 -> 1.05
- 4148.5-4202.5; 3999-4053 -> 1.12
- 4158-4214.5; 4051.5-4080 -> 1.10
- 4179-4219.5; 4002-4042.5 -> 1.13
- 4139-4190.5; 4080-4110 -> 1.14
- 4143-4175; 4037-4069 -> 1.12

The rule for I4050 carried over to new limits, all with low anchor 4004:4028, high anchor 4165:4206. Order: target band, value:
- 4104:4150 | 0.7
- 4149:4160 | -0.5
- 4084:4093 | 0.6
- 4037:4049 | 0.4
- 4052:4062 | 0.5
